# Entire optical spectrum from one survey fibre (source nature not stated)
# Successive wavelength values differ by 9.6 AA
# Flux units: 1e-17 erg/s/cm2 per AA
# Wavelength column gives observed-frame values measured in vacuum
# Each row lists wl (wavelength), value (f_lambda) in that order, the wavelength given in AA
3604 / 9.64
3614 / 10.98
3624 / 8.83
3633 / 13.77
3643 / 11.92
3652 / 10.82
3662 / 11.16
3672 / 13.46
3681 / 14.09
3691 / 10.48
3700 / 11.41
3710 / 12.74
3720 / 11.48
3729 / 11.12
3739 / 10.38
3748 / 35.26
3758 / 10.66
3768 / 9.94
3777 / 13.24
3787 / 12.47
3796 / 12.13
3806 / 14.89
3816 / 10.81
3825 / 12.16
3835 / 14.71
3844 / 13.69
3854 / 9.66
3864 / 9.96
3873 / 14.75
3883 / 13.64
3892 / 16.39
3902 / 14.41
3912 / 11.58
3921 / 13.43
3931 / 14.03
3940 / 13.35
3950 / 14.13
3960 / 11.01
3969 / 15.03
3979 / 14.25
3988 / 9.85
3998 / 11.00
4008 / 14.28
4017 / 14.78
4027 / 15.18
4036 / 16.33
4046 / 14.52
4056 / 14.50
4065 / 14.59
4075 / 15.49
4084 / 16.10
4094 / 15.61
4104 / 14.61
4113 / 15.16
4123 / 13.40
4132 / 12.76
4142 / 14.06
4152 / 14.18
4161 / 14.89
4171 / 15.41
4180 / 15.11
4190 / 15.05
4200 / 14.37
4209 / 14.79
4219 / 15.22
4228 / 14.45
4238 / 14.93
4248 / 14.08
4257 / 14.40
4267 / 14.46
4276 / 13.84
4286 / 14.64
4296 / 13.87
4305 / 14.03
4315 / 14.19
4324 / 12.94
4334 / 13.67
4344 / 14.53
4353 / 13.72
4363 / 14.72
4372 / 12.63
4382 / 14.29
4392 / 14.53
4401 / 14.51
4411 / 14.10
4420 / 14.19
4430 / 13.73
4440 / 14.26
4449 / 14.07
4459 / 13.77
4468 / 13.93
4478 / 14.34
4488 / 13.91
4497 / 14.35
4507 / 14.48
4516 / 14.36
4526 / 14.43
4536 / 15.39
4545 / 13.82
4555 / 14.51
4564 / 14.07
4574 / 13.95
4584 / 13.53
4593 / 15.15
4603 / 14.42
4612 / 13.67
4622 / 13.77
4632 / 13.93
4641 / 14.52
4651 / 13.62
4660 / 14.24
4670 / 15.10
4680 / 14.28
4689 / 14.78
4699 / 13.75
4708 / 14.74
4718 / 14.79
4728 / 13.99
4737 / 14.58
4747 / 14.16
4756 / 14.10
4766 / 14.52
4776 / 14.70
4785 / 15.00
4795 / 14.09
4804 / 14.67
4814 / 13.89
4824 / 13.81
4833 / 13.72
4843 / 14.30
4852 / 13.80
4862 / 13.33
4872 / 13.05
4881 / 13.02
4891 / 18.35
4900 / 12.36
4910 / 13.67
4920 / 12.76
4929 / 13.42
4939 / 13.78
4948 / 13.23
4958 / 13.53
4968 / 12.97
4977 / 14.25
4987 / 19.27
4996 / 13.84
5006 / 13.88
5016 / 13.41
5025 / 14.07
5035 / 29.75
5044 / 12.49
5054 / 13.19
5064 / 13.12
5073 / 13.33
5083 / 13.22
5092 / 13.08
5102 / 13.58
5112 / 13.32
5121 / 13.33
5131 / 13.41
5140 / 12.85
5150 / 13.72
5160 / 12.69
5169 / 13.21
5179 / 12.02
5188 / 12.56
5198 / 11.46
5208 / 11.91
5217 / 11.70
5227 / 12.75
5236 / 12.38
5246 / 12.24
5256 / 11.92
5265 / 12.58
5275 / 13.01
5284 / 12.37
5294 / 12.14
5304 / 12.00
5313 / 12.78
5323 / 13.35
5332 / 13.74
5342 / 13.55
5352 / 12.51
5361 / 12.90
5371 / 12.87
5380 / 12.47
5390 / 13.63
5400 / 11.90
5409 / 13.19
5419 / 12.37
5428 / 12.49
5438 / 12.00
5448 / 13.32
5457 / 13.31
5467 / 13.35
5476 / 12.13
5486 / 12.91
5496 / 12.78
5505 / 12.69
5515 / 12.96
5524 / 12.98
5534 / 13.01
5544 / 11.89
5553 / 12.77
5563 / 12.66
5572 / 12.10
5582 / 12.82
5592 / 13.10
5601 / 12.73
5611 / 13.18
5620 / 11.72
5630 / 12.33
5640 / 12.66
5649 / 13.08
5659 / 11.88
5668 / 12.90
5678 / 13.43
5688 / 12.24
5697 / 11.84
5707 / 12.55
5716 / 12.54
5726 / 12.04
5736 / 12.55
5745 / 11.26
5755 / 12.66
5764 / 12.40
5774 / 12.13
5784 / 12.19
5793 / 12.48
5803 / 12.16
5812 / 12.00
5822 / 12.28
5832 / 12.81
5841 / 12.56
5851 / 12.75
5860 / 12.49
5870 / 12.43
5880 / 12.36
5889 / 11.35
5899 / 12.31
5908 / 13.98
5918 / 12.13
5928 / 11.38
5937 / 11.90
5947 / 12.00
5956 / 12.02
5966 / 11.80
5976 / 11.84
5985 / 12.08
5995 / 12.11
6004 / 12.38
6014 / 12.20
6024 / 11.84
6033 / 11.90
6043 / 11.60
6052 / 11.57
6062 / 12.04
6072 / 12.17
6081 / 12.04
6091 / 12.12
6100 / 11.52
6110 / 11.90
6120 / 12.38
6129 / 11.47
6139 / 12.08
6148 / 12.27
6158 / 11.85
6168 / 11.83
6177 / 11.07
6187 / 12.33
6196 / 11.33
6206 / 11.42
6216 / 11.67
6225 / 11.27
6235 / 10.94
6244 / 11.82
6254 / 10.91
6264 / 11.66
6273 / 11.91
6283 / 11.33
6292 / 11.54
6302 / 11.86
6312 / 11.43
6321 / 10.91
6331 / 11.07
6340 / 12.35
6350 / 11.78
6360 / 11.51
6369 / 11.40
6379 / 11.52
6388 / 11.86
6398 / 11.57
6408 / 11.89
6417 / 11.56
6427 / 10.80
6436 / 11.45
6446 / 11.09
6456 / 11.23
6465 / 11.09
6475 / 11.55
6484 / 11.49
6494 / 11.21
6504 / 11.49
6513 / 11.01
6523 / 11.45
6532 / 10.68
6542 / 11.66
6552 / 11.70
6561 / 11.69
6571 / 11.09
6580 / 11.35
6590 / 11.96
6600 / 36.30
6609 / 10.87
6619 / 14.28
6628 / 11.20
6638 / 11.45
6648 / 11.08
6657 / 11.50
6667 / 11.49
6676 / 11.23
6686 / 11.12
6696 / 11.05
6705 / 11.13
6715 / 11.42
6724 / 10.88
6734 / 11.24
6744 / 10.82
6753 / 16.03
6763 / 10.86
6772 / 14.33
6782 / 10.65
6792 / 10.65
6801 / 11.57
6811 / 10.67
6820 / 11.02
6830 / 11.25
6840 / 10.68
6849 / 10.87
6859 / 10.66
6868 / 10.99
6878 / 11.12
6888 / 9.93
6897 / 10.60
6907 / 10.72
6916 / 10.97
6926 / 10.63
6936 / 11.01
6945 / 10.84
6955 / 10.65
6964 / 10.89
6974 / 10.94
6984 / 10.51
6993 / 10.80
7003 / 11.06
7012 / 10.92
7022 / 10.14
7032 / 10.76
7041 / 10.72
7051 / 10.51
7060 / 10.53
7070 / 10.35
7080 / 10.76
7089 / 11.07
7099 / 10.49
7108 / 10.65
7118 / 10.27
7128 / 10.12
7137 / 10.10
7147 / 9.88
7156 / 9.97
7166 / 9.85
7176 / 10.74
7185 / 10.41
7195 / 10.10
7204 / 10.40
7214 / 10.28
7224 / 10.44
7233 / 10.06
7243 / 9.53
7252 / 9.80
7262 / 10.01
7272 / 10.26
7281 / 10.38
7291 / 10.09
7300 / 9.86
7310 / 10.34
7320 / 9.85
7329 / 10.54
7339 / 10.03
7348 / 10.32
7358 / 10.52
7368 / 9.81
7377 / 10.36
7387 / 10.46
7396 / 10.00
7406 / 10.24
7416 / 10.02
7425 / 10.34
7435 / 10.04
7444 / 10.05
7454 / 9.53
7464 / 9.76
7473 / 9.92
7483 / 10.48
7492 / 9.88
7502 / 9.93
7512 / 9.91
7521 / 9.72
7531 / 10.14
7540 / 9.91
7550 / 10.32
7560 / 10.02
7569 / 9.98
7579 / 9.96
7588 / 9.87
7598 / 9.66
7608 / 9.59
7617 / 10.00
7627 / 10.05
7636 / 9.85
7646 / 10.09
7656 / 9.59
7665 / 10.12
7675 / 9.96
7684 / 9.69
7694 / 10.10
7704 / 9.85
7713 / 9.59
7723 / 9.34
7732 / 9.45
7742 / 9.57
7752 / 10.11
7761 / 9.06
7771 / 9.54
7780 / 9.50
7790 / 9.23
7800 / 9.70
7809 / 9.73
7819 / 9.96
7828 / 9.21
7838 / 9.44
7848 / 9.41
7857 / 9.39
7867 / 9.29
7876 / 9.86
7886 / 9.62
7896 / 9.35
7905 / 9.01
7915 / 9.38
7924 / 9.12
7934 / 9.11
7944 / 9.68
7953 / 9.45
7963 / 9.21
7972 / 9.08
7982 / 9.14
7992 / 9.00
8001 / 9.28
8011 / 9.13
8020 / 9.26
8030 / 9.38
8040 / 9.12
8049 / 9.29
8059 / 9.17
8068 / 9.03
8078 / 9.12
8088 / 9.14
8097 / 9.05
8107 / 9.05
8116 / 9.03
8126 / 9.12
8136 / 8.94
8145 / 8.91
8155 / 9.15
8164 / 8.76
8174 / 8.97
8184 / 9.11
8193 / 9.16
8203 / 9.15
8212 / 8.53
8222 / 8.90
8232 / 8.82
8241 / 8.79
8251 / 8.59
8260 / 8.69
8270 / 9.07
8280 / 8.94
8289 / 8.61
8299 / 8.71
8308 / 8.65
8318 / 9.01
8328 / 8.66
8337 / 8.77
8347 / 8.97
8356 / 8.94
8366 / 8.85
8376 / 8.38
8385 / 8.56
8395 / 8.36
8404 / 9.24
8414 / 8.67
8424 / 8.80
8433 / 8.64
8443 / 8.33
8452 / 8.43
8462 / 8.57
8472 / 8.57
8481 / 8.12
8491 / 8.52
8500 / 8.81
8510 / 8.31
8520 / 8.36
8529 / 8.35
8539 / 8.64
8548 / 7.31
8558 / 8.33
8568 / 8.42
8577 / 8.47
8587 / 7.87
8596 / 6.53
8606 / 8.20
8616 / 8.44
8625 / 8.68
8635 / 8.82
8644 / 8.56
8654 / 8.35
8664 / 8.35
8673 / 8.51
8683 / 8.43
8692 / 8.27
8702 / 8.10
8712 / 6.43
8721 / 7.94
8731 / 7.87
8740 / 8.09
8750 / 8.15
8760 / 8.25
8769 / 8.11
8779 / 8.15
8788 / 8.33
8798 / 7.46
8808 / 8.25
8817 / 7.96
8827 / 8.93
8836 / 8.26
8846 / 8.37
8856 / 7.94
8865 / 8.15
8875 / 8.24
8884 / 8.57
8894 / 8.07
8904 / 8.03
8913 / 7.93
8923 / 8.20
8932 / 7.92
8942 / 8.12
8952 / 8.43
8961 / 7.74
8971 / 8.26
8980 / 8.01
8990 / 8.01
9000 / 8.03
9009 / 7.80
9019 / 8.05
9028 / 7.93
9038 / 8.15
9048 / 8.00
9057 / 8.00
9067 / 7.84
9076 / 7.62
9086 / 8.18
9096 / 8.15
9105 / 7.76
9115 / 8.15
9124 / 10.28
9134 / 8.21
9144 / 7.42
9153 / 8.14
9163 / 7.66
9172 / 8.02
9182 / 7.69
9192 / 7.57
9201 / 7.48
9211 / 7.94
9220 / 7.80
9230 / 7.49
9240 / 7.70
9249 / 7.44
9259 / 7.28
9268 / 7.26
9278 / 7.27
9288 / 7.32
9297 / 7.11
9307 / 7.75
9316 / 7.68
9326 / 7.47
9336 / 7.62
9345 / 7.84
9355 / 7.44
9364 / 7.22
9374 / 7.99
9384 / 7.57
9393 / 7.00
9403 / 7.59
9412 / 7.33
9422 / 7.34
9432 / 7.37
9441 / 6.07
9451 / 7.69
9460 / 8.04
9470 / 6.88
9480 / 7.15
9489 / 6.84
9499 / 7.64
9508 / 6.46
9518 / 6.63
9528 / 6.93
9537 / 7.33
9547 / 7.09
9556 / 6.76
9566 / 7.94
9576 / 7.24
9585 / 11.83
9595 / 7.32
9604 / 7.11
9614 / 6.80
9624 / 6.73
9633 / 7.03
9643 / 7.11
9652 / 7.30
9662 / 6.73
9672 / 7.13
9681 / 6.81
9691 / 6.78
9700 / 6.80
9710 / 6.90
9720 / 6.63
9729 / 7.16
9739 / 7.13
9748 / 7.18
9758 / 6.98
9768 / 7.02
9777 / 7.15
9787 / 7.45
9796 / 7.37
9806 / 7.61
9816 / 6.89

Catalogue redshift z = 0.01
